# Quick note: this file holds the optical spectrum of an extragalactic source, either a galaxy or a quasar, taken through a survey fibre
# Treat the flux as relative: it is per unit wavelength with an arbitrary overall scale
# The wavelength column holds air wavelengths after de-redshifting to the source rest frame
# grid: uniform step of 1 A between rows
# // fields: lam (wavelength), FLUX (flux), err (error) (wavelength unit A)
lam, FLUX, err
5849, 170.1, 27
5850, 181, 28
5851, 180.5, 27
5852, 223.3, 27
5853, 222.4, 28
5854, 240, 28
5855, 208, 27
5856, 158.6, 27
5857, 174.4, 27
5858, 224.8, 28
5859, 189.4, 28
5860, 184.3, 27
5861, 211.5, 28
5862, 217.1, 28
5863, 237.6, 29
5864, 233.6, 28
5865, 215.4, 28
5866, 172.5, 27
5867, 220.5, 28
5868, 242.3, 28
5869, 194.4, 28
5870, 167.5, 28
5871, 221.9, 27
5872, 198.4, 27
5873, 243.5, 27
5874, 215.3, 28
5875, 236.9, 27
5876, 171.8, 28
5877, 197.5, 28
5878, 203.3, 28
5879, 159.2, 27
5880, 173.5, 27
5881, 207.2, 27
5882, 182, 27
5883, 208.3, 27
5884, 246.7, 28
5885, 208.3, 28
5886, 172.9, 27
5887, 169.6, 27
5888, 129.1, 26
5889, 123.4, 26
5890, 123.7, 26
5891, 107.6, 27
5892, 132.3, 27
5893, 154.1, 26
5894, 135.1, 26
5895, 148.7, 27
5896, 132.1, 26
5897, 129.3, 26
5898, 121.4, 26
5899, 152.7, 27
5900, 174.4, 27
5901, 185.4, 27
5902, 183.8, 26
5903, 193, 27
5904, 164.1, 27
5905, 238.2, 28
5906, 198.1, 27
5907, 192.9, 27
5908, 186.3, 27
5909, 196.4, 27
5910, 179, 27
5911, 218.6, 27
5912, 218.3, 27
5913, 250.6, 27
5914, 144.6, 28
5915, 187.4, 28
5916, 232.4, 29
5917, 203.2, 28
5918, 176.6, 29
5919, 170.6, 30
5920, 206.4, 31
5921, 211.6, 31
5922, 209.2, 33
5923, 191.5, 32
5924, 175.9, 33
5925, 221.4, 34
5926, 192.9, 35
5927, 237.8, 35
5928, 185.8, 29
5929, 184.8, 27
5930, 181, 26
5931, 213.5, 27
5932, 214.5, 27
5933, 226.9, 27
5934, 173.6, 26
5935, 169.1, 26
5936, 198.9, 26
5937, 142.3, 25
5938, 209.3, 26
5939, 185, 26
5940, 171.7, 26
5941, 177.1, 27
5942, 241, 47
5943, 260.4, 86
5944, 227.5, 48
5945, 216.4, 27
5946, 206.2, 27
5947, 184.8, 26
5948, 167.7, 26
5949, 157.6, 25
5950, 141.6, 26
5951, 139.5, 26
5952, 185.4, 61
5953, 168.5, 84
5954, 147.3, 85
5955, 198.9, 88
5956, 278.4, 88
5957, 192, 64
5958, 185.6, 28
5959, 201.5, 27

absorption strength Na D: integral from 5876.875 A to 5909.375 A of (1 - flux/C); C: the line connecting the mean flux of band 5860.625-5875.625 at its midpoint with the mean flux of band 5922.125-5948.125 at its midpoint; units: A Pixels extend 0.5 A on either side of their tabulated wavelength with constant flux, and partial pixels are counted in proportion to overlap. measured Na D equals 6.02 A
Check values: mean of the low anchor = 215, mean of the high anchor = 199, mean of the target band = 170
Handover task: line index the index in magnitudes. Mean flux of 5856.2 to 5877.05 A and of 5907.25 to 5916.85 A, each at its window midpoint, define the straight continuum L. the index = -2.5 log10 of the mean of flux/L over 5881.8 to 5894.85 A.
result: 0.266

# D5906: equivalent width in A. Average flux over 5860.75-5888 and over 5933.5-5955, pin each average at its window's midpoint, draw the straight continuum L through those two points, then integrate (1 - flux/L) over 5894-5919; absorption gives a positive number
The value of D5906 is 1.6 A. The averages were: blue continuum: 203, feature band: 182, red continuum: 185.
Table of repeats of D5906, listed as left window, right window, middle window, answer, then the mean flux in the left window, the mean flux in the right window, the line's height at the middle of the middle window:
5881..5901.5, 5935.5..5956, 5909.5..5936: -3.6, 158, 189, 176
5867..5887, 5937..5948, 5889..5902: 3.9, 202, 203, 203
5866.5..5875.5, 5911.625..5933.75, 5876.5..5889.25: 1.7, 216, 201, 212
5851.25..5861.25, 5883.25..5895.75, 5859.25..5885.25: -3.9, 203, 155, 180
